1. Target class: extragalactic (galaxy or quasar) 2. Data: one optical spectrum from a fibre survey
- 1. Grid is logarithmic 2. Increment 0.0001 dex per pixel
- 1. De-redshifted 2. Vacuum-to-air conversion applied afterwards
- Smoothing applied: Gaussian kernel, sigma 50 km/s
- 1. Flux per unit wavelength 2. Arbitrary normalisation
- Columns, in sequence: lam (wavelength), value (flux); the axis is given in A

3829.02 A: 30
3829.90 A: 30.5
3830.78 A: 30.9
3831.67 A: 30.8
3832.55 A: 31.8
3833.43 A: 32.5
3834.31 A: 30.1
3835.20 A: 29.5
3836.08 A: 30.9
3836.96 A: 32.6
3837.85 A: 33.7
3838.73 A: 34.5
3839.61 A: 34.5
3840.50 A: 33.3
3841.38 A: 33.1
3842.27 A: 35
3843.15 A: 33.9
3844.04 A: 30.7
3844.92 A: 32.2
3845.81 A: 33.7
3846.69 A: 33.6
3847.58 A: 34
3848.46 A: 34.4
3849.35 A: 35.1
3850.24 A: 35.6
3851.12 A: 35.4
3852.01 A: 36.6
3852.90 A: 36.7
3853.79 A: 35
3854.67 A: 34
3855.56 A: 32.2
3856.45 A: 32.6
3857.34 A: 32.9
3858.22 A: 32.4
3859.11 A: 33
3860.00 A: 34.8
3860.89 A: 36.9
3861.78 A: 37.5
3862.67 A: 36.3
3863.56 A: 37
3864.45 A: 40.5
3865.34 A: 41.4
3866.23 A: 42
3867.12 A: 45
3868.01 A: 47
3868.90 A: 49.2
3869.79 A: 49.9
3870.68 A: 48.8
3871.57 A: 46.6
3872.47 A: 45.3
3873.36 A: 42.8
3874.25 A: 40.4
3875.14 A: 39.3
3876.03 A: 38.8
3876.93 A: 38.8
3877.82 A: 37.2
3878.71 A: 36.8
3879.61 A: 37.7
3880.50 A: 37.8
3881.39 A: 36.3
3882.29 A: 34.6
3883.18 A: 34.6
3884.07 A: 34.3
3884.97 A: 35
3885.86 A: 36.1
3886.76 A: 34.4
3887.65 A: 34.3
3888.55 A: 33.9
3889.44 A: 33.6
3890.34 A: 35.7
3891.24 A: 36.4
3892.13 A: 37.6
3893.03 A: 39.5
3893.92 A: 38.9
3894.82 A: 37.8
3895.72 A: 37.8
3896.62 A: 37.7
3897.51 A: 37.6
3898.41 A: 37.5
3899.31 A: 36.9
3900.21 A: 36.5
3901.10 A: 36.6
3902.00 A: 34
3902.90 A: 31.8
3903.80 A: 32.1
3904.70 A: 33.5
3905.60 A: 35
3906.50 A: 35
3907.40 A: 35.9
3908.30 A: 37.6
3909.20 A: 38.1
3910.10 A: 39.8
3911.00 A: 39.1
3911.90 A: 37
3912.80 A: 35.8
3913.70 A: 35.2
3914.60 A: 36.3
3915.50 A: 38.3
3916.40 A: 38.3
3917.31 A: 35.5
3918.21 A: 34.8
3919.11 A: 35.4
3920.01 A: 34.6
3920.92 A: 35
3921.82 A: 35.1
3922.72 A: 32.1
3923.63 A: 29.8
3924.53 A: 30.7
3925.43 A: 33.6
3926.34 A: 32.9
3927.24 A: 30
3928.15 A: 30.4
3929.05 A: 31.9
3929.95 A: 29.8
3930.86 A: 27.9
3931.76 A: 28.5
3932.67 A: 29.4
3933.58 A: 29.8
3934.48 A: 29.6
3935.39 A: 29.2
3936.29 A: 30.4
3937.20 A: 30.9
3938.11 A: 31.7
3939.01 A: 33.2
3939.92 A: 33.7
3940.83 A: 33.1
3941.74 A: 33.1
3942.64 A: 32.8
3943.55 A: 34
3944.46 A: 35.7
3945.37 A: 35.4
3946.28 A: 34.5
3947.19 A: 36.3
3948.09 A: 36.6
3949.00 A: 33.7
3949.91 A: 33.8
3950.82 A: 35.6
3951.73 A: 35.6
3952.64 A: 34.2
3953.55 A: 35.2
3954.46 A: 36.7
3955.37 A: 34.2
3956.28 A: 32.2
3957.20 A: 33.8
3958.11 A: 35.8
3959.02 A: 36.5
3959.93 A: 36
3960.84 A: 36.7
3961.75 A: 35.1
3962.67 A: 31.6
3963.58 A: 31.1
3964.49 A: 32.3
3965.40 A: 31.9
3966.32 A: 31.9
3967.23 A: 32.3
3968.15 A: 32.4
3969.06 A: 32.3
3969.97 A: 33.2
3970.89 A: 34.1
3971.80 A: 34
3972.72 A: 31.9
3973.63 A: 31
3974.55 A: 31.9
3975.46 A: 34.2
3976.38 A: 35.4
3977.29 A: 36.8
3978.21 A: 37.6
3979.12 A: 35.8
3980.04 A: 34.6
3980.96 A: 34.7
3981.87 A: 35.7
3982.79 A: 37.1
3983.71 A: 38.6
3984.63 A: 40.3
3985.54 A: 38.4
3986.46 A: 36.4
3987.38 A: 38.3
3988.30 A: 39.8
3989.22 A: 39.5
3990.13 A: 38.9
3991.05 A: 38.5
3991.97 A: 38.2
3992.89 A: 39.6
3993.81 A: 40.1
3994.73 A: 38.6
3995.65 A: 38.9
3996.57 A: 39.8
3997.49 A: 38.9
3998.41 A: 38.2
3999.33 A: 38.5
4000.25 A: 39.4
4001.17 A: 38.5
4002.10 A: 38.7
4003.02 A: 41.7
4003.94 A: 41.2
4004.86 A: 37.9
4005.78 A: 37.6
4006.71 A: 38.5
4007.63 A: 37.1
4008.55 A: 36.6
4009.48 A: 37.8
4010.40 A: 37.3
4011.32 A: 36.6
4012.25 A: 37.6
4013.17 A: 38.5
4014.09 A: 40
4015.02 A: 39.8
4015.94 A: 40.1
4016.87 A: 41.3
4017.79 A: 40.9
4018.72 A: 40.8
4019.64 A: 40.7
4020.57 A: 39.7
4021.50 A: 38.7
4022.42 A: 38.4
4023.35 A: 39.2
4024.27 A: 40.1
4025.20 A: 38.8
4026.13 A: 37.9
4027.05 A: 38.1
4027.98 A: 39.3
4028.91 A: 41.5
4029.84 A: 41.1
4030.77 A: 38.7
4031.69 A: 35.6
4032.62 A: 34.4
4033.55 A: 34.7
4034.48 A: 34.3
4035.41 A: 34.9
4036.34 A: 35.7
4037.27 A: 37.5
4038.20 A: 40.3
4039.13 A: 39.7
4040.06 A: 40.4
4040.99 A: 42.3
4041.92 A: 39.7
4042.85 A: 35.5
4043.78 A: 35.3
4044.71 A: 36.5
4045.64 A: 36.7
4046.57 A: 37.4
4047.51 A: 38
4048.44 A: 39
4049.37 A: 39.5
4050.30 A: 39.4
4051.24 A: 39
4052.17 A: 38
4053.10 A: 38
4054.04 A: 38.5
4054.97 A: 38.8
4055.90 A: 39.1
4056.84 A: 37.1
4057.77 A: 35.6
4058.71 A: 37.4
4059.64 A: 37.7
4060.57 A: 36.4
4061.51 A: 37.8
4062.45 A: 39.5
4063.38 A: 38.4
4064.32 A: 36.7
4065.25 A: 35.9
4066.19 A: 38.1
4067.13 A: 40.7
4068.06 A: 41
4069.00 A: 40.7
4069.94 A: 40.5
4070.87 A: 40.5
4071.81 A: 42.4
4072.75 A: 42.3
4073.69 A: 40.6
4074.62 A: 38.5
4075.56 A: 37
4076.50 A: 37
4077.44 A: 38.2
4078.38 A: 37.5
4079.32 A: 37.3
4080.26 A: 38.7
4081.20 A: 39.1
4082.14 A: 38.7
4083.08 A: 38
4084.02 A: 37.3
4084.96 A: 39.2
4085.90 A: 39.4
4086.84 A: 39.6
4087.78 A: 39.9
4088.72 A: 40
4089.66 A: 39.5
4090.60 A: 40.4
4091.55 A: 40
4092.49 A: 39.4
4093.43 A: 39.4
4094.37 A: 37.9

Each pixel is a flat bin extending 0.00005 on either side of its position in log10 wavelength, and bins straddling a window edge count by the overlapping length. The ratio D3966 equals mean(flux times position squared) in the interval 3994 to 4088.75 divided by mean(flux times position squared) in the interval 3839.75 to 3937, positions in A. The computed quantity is 1.16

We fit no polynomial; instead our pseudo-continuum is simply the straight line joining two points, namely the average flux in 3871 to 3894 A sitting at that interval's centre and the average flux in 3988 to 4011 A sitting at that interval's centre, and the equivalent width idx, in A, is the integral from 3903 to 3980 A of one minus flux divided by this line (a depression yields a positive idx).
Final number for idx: 8.8 A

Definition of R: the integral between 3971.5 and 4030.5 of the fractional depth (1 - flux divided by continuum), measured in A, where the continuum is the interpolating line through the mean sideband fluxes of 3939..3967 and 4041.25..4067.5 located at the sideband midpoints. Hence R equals -3.58 A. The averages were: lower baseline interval 34.3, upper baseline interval 37.9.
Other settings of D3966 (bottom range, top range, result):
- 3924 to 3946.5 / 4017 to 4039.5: 1.27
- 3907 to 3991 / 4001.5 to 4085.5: 1.18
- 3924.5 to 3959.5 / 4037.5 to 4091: 1.25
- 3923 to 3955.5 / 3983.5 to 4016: 1.22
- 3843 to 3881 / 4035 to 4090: 1.12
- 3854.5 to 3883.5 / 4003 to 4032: 1.07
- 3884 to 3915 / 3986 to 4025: 1.14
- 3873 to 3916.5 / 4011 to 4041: 1.13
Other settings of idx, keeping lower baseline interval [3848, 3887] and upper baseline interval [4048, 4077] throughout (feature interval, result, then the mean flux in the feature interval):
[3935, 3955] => 2.35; 33.9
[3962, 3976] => 2.19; 32.4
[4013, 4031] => -0.50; 39.7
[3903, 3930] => 2.59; 34.7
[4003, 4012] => 0.13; 38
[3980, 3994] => 0.15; 38.1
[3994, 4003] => -0.11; 39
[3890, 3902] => 0.30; 37.3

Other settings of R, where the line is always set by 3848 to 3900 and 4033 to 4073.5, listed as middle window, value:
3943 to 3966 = 2.1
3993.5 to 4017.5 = -0.4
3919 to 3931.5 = 2.0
